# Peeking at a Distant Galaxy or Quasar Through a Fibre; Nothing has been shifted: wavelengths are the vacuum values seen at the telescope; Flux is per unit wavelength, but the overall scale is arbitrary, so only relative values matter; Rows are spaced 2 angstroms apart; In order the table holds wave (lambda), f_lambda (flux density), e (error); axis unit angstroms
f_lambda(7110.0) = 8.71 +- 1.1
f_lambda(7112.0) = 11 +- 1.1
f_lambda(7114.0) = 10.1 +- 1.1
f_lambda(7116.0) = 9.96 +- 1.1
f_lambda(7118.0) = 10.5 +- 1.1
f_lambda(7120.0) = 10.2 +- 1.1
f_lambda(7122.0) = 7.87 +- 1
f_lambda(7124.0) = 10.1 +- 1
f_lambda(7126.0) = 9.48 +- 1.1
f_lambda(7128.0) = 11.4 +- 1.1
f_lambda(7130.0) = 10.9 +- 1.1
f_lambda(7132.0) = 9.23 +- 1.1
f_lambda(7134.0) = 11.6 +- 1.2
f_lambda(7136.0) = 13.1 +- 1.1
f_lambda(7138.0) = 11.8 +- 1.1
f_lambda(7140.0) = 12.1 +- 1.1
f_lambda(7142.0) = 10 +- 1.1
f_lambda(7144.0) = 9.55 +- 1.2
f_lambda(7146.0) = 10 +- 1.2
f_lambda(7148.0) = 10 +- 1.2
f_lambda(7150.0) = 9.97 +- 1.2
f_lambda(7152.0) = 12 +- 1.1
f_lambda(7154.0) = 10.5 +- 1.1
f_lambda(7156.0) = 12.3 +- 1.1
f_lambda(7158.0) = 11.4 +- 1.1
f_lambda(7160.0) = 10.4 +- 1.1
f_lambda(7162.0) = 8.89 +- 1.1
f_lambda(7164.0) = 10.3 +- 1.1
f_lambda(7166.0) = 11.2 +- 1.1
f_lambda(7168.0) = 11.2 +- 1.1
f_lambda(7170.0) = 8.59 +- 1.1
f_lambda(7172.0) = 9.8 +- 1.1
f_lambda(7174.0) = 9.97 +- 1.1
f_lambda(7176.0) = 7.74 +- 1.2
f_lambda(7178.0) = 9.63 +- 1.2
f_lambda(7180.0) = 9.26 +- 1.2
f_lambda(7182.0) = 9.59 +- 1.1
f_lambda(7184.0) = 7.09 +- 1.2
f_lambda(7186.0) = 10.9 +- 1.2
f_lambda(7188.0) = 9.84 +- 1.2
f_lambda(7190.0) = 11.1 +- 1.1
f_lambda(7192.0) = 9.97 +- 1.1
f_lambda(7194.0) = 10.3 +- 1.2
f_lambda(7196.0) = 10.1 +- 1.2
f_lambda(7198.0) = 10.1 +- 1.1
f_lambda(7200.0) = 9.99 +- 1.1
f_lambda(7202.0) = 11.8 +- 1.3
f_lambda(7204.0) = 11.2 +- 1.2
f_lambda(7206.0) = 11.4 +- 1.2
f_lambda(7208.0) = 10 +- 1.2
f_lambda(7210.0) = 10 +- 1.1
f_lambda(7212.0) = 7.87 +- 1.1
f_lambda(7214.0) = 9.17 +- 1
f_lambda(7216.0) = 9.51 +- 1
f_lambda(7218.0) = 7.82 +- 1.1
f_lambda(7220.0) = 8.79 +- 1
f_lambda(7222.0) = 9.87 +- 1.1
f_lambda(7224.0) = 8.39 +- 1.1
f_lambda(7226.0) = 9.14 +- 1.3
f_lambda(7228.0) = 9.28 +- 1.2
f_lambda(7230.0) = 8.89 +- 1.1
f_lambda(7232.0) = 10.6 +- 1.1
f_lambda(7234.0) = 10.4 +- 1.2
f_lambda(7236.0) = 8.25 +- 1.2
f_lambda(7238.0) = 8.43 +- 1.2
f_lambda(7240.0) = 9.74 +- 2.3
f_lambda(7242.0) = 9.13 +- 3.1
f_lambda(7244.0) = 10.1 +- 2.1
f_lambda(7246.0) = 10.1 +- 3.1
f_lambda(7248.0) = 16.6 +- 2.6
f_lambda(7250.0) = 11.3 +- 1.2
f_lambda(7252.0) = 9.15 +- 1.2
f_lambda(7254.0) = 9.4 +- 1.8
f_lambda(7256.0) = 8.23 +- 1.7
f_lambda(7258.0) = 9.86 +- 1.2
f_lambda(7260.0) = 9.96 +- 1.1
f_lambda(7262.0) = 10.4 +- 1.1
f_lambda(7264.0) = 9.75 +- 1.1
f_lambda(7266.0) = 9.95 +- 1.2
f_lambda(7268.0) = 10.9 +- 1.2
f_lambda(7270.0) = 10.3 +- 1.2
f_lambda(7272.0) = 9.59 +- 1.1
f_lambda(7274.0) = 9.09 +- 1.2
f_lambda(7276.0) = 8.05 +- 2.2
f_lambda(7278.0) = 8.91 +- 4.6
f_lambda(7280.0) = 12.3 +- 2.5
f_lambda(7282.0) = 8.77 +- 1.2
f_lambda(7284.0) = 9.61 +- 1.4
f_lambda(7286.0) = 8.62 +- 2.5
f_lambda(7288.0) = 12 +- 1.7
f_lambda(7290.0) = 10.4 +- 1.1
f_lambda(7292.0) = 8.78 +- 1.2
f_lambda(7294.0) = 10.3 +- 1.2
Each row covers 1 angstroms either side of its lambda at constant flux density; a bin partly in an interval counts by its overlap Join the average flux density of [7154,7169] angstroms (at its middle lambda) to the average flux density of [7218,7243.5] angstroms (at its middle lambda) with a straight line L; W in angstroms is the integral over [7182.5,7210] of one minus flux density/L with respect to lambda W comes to -0.79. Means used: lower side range 10.8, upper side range 9.2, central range 10.3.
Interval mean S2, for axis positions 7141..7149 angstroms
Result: 9.89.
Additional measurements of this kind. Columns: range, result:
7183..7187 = 9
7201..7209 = 11.1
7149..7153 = 11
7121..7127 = 9.15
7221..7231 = 9.11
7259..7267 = 10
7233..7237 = 9.32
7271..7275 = 9.34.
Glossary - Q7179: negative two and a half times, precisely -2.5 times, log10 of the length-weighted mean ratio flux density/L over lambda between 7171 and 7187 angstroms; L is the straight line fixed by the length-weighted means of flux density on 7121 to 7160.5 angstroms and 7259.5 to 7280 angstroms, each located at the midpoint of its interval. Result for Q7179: 0.13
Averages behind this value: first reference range 10.7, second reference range 9.81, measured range 9.25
